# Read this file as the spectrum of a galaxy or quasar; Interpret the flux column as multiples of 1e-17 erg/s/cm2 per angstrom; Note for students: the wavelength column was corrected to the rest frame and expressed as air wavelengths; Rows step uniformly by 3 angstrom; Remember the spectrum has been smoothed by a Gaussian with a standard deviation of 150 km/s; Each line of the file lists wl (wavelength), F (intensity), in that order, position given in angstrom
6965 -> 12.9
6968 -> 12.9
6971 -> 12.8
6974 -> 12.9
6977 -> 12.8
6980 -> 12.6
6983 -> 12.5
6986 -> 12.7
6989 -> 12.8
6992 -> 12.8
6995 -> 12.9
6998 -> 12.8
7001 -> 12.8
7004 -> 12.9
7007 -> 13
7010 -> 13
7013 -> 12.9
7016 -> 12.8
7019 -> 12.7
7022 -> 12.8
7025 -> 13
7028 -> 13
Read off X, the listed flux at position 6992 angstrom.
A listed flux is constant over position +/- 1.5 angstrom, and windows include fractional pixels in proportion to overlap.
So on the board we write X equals 12.8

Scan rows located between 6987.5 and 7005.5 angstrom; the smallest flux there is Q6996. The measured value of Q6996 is 12.8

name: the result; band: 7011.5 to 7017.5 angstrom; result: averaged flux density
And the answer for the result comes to 12.9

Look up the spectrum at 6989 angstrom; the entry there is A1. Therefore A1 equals 12.8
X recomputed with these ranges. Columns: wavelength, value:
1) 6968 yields 12.9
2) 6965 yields 12.9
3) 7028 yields 13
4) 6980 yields 12.6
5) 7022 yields 12.8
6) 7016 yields 12.8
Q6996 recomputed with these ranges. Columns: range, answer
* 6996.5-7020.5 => 12.7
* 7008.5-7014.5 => 12.9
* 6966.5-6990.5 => 12.5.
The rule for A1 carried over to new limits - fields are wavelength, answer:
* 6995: 12.9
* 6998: 12.8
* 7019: 12.7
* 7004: 12.9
